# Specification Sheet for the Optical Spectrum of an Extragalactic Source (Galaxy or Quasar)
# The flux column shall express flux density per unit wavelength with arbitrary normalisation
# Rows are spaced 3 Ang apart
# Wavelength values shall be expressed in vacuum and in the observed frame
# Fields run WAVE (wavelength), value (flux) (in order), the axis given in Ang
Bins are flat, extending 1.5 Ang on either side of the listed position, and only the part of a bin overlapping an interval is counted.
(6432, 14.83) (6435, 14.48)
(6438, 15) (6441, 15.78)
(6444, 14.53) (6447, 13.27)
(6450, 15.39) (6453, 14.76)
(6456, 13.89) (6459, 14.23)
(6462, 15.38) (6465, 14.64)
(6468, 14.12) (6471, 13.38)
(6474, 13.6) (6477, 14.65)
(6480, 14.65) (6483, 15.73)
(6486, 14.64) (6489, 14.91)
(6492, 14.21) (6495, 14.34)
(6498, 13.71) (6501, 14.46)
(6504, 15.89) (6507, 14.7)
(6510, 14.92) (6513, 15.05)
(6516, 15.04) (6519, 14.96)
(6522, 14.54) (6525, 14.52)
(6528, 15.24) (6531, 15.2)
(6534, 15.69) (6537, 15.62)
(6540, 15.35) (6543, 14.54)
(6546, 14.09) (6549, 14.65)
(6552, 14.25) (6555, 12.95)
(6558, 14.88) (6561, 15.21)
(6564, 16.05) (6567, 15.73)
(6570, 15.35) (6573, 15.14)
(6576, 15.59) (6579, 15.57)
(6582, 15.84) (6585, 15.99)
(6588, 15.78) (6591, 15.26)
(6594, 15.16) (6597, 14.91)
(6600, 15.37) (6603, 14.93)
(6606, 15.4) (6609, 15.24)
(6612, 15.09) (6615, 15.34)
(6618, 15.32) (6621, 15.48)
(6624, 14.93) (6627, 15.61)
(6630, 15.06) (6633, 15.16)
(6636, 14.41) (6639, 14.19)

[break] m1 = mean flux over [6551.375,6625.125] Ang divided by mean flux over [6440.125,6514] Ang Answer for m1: 1.0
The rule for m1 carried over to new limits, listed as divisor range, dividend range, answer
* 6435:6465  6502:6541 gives 1.03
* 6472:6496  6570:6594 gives 1.07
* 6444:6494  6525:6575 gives 1.04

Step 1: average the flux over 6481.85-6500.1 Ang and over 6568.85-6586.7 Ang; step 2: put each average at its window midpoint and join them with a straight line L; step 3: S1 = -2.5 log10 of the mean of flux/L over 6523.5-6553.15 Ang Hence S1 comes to 0.01 mag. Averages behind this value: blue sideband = 14.6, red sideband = 15.6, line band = 14.9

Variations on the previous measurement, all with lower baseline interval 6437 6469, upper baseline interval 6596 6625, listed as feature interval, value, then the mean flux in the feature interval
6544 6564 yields 0.039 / 14.5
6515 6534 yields -0.006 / 15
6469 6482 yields 0.044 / 14.1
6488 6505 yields 0.019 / 14.5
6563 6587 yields -0.040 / 15.7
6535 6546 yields -0.007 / 15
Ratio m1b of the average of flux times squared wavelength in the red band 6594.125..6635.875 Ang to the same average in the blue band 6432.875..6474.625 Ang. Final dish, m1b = 1.10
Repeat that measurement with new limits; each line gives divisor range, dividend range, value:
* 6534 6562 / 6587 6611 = 1.06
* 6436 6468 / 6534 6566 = 1.04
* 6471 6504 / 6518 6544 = 1.05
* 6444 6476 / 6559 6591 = 1.13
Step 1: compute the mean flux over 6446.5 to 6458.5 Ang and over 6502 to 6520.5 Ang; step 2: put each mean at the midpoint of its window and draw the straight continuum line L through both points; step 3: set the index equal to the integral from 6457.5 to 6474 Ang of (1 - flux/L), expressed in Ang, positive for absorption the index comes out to 0.31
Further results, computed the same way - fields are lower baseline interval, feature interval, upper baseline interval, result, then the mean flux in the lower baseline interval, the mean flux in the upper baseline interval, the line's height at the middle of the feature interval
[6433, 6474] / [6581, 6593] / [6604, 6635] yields -0.5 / 14.5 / 15.2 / 15.1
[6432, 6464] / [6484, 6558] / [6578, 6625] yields 1.3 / 14.7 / 15.4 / 15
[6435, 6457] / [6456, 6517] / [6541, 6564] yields 0.0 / 14.7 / 14.5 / 14.6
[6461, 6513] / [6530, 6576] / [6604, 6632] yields -0.2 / 14.6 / 15.3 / 14.9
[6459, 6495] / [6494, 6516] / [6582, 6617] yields -0.1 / 14.5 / 15.3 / 14.7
